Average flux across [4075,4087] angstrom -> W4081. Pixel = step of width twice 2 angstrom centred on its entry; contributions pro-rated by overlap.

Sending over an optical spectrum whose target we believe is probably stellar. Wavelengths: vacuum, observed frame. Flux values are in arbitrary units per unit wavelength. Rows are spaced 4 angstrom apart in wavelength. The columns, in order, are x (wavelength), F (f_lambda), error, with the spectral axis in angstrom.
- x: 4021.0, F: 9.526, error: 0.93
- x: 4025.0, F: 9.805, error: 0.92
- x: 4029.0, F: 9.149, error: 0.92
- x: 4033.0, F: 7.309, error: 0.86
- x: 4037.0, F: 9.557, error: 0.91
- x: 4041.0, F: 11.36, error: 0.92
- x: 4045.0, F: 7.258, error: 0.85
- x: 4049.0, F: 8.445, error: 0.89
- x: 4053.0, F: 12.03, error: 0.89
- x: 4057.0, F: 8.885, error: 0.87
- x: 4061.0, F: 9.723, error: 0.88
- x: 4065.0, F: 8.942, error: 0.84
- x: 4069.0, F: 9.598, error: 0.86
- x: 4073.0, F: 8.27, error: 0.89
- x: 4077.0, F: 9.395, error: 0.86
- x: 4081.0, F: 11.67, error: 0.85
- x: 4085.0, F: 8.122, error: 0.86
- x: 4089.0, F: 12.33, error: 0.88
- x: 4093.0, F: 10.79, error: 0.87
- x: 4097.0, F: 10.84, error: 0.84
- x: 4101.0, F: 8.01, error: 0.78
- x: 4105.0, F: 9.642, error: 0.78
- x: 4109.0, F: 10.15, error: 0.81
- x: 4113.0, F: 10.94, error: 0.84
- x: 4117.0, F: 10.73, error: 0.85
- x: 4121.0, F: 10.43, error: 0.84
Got 9.73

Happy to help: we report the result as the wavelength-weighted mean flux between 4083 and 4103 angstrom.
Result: 10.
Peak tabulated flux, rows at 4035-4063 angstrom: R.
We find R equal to 12.03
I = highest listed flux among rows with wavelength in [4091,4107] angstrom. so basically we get 10.84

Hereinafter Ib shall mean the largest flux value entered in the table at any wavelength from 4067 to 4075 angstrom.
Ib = 9.598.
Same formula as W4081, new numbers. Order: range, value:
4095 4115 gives 9.92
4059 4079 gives 9.19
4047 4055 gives 10.2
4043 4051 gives 7.85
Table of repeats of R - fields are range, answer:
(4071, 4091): 12.33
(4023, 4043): 11.36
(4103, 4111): 10.15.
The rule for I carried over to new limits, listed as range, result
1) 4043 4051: 8.445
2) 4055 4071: 9.723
